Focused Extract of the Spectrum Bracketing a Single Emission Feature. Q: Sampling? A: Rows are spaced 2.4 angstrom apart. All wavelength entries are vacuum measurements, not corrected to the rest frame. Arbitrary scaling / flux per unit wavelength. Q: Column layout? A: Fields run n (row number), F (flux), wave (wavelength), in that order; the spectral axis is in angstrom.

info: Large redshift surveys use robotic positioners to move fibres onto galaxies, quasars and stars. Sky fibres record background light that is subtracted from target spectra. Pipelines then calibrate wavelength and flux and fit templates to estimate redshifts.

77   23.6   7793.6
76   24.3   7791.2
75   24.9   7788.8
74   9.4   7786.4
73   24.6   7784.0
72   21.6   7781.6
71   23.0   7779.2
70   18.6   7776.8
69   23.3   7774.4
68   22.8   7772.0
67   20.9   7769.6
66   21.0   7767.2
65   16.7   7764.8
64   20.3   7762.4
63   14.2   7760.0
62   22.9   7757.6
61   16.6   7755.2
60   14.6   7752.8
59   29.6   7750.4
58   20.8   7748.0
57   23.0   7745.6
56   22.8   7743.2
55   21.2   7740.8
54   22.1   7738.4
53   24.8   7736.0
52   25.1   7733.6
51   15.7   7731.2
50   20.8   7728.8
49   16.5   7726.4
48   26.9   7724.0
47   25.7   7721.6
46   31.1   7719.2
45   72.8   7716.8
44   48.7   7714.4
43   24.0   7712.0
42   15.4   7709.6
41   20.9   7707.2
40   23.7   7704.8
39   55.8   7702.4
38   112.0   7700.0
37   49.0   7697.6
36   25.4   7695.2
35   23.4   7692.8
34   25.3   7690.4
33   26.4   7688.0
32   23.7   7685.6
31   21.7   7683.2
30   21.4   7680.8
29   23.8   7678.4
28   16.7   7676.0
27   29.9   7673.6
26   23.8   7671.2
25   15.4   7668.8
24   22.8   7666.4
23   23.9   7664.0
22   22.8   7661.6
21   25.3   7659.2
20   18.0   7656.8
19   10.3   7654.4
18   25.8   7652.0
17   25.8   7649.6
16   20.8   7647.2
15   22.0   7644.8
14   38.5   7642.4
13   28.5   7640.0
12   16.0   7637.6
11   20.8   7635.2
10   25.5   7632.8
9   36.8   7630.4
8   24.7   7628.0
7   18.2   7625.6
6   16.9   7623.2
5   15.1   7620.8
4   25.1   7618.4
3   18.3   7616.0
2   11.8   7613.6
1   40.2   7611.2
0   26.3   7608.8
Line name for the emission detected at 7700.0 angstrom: [S II] 6716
